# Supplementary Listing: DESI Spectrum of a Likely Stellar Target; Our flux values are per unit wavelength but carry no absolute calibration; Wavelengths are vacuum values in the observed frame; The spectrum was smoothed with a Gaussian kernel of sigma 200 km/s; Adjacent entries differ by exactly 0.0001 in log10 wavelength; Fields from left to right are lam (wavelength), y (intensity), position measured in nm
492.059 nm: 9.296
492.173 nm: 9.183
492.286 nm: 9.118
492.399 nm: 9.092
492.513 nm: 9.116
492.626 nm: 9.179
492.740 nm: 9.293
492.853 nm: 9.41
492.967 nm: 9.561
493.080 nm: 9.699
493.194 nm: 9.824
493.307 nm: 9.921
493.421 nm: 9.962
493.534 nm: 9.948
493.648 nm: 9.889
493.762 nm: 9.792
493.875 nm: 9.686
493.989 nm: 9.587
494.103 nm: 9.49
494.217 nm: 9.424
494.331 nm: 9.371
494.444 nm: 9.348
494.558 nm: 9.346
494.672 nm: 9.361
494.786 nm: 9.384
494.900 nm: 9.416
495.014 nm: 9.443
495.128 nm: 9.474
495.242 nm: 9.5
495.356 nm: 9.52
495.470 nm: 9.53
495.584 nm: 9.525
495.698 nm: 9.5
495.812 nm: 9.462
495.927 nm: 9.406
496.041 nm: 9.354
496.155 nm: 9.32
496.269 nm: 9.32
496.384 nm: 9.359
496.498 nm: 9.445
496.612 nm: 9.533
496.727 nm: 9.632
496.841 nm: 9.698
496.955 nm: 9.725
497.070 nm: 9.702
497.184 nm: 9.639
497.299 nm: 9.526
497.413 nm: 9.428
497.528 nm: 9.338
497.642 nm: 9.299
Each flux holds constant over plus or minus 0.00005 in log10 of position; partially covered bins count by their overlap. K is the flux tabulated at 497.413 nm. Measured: 9.428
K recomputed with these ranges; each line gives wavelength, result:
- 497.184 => 9.639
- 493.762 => 9.792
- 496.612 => 9.533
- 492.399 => 9.092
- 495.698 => 9.5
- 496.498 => 9.445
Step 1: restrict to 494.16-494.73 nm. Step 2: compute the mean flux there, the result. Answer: 9.37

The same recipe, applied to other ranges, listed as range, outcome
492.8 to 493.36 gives 9.69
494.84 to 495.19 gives 9.44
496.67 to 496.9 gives 9.7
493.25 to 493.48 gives 9.98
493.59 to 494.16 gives 9.68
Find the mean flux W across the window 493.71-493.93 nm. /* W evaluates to 9.77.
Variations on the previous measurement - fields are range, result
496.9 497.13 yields 9.71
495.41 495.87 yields 9.5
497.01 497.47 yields 9.57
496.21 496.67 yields 9.4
